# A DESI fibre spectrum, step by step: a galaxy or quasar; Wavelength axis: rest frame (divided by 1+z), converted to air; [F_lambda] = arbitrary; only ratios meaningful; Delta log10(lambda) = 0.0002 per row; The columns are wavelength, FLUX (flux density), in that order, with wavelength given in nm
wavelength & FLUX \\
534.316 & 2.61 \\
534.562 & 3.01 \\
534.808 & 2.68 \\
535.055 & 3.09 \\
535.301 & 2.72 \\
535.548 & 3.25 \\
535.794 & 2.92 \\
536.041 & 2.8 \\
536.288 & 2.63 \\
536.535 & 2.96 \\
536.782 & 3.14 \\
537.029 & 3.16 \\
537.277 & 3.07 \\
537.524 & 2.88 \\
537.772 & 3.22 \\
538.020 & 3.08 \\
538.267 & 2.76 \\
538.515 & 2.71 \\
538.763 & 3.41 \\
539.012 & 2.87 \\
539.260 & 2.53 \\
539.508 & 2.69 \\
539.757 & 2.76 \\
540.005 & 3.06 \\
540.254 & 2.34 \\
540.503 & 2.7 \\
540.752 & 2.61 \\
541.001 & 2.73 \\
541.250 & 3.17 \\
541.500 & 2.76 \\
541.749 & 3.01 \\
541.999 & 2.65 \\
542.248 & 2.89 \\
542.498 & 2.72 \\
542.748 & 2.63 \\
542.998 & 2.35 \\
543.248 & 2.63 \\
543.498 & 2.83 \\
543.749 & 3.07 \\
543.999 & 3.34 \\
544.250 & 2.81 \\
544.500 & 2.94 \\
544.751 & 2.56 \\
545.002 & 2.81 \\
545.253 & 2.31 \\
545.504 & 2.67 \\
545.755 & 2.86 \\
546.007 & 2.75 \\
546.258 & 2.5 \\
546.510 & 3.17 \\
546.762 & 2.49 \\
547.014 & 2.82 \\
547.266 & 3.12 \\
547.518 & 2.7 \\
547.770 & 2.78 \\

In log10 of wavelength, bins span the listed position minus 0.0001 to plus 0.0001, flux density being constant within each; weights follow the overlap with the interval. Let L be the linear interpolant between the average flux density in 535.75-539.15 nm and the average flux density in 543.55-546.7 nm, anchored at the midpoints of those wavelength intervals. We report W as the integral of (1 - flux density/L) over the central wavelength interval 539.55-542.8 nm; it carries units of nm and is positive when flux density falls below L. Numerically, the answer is 0.134 nm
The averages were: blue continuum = 2.97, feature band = 2.77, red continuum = 2.81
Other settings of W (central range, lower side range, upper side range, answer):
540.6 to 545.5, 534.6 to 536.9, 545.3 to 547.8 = 0.07 nm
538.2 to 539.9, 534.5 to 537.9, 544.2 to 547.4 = 0.05 nm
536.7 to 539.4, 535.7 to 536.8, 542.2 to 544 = -0.13 nm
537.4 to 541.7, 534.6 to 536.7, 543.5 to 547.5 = 0.03 nm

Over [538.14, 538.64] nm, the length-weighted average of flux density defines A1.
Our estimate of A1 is 2.74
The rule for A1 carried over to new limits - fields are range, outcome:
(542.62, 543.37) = 2.54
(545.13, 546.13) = 2.65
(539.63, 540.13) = 2.91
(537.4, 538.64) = 2.93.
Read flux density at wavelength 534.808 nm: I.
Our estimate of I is 2.68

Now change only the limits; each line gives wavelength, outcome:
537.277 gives 3.07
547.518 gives 2.7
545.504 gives 2.67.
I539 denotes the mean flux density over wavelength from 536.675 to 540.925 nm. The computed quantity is 2.88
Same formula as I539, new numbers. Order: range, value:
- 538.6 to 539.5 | 2.89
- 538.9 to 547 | 2.76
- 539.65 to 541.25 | 2.74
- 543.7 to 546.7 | 2.8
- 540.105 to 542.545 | 2.76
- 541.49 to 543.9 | 2.76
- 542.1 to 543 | 2.69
